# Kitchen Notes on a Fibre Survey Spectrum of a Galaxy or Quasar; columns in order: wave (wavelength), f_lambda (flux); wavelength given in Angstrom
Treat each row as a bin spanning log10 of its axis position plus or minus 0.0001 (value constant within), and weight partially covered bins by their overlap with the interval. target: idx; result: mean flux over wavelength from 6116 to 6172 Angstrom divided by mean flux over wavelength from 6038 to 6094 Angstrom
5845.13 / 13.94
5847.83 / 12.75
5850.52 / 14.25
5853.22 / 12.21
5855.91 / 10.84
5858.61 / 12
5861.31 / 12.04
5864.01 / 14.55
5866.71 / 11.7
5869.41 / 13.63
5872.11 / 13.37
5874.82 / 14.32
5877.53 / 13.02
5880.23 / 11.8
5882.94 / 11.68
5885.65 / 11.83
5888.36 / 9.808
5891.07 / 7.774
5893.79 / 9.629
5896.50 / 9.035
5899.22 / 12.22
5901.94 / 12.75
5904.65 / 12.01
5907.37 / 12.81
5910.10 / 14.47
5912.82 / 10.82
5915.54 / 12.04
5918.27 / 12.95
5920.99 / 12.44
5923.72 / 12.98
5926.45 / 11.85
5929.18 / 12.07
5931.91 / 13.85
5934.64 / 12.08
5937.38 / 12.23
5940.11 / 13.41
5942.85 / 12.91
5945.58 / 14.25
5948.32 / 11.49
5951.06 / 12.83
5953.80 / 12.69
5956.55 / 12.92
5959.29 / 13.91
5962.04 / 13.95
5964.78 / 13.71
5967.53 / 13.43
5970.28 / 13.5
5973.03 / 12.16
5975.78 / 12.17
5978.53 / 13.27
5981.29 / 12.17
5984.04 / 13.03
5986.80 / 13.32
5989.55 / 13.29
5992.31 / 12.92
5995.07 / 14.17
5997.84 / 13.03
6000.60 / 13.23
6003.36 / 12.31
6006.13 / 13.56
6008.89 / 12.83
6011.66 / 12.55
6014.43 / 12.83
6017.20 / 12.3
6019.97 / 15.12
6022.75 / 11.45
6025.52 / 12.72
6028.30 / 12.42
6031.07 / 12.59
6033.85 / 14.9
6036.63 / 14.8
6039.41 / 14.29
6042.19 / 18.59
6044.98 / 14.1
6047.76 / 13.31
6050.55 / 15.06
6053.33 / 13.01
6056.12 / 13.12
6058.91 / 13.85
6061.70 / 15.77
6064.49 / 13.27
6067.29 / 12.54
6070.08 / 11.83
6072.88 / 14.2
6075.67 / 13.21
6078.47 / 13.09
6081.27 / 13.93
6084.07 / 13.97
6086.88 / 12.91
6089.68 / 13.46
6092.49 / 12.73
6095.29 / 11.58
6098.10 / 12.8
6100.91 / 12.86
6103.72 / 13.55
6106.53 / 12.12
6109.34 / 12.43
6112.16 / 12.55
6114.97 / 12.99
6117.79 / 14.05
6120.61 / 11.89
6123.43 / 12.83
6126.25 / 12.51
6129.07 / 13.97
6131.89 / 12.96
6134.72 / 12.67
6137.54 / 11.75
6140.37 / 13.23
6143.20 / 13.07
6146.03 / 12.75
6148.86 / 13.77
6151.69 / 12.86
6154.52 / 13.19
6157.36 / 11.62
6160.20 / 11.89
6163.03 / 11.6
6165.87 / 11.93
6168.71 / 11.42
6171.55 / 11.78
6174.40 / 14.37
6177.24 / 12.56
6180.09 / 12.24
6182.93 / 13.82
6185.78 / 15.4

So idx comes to 0.91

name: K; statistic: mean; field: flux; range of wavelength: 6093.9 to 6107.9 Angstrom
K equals 12.6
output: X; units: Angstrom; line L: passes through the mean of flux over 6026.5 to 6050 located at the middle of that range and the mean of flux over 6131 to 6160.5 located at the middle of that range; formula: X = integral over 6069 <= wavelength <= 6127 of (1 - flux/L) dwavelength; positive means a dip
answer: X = 2.23 Angstrom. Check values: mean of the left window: 14.4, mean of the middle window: 12.9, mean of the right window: 12.7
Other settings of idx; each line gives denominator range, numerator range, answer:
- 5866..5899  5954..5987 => 1.14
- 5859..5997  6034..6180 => 1.05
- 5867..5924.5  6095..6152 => 1.07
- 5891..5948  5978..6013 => 1.07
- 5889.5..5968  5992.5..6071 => 1.09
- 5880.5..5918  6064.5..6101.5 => 1.15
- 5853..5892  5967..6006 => 1.08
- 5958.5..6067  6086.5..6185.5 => 0.94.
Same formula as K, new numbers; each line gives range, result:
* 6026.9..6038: 13.7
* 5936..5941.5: 12.8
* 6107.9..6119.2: 13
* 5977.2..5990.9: 13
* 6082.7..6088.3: 13.4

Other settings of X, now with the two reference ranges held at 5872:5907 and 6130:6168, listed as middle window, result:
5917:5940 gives -2.0 Angstrom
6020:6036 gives -1.4 Angstrom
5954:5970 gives -2.4 Angstrom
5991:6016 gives -2.3 Angstrom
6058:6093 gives -3.5 Angstrom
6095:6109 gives -0.3 Angstrom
